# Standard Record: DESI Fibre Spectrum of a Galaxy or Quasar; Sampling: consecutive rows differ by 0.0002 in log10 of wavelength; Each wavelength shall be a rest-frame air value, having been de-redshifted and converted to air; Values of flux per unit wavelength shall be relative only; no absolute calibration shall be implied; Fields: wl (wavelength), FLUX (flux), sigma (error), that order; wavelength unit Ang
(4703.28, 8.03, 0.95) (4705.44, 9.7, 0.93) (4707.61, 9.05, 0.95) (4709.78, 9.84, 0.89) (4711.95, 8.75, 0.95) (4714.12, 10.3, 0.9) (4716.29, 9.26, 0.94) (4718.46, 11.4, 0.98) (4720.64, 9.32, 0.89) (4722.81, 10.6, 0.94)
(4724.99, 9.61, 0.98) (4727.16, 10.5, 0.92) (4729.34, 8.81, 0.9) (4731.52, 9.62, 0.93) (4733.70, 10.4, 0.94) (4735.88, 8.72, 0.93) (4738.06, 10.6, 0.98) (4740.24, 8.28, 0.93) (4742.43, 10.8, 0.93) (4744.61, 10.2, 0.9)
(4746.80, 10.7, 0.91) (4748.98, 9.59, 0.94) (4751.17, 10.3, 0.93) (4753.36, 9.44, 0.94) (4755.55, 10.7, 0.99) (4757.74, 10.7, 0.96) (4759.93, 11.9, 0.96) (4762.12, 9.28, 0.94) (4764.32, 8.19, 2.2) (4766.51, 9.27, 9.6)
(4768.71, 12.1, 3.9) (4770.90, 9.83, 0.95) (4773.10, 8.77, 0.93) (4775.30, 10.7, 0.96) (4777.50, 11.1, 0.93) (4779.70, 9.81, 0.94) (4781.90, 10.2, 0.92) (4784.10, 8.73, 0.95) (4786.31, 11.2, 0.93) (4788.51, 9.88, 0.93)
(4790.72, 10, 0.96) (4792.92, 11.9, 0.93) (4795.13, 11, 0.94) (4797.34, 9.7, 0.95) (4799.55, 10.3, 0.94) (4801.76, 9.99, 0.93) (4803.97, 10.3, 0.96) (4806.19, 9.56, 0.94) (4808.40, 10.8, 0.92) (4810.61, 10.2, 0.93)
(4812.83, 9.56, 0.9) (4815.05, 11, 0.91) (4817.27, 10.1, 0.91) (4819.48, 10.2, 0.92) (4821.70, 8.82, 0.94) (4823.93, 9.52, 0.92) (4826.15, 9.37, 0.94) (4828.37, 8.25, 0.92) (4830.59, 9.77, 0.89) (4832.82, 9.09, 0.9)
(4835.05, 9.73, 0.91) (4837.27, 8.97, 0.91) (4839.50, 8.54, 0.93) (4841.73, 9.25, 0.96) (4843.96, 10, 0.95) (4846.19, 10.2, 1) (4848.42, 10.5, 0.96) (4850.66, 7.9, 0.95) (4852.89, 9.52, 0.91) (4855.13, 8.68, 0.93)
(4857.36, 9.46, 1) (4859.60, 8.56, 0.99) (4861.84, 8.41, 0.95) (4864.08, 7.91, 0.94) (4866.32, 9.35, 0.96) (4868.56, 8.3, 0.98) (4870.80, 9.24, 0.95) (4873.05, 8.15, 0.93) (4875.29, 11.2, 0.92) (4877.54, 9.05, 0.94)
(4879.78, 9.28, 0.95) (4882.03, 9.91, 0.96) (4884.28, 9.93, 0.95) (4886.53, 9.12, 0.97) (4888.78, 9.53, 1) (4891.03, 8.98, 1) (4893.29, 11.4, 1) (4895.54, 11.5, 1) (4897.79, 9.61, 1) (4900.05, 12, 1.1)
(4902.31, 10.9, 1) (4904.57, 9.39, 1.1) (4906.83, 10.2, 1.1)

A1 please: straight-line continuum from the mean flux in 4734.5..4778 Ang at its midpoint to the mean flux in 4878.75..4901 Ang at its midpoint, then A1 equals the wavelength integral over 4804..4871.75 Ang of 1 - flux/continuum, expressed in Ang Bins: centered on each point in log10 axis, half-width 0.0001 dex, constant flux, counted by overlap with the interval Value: 4.8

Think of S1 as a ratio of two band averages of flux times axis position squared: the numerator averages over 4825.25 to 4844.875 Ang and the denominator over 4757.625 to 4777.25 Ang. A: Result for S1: 0.94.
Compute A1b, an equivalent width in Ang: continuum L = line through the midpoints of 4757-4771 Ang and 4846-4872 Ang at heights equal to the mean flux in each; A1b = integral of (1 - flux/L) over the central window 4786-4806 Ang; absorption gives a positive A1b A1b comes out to -1.3 Ang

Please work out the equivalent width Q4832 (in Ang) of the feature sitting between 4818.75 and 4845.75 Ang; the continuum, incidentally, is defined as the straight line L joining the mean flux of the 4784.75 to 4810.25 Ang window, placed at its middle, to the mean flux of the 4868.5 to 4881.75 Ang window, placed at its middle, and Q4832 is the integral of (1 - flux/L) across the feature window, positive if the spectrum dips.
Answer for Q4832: 1.6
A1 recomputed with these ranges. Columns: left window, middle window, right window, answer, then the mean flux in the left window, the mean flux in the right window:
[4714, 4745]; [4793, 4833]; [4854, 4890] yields -2.1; 9.88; 9.13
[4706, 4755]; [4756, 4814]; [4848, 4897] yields -3.3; 9.83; 9.35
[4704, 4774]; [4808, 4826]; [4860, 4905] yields -0.4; 9.89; 9.65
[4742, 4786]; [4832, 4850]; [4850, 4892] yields -0.2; 10.1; 9.09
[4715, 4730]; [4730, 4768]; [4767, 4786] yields 0.5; 9.97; 10.2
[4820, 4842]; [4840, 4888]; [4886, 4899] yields 2.1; 9.15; 10.1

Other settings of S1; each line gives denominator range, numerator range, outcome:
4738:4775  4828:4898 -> 0.98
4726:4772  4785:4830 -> 1.03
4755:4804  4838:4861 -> 0.93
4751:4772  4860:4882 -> 0.93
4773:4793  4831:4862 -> 0.93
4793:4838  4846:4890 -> 0.95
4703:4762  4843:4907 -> 1.03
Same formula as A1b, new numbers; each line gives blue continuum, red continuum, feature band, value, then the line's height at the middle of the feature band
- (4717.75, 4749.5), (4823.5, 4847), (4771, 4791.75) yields -0.8 Ang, 9.65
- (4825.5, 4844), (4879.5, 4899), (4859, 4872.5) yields 1.4 Ang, 9.62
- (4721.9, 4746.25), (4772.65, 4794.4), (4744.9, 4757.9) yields -0.3 Ang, 10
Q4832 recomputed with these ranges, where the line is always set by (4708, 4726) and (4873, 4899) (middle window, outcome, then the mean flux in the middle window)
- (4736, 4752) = -0.2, 9.98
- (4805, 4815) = -0.3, 10.1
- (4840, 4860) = 1.1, 9.34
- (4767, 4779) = -0.7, 10.4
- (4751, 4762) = -0.7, 10.5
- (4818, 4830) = 0.7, 9.29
